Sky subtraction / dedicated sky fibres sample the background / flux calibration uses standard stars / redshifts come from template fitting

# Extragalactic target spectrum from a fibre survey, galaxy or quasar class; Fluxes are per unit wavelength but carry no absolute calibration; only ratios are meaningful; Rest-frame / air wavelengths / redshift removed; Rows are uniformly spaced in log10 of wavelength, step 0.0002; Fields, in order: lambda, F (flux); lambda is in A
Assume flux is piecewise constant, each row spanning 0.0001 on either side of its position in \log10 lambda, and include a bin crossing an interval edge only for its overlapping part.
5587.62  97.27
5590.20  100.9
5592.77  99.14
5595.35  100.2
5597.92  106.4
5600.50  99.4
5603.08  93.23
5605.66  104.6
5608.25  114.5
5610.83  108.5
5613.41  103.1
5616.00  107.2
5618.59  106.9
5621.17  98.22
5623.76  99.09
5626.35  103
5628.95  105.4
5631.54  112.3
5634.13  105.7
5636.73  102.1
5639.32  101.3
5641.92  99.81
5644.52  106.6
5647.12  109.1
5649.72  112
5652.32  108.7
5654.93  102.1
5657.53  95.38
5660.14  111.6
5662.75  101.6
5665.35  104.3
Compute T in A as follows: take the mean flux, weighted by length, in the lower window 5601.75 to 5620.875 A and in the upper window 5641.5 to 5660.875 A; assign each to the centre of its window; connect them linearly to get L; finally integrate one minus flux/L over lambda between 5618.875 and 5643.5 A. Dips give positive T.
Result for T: 0.5 A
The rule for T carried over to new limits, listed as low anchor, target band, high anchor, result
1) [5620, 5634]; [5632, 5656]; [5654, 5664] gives -0.5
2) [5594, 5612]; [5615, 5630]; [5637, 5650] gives 0.2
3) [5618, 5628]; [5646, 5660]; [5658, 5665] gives -0.2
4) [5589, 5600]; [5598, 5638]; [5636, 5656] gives -0.4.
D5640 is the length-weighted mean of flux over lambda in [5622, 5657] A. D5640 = 105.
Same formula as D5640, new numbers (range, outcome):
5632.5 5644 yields 103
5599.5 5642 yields 104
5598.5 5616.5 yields 104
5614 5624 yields 103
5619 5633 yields 104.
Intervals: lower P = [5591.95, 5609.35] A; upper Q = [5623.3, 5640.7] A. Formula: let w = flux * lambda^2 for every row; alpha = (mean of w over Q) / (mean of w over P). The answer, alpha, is 1.03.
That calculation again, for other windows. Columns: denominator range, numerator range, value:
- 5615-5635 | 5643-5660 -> 1.02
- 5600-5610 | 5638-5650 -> 1.03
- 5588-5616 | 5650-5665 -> 1.03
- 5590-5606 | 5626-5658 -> 1.06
